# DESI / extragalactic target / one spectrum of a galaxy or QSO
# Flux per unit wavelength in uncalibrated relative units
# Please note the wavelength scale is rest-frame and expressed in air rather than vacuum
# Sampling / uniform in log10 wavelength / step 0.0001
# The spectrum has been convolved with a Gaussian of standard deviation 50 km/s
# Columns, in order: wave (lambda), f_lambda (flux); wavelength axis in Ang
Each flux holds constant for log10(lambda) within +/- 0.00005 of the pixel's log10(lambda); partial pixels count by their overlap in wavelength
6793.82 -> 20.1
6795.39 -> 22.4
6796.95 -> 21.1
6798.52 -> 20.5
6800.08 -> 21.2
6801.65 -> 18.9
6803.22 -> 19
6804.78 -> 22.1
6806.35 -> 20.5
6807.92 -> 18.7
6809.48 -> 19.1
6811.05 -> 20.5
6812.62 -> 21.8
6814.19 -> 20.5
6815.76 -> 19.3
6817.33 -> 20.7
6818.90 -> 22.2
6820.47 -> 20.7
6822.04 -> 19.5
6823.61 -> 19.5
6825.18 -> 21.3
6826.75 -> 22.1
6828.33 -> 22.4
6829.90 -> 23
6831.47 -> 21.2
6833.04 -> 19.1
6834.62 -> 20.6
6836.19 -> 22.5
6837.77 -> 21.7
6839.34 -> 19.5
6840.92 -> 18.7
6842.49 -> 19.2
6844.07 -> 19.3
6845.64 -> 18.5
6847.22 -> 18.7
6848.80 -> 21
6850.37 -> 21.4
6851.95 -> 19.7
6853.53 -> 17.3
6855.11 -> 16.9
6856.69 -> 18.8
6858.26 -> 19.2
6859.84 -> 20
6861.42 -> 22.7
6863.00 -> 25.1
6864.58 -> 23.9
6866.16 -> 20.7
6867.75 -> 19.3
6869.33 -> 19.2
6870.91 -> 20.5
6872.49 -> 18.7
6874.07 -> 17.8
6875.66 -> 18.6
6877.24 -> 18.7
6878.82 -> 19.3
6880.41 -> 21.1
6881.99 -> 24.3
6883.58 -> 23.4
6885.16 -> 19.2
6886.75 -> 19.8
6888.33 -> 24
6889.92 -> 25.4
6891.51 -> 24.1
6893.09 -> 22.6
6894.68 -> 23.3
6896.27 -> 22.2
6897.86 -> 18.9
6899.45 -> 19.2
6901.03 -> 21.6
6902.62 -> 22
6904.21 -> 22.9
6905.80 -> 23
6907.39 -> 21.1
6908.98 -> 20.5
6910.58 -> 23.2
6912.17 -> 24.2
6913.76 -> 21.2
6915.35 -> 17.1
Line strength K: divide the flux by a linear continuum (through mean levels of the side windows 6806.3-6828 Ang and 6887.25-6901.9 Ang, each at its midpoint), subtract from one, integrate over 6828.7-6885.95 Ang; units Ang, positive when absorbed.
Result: 3.14 Ang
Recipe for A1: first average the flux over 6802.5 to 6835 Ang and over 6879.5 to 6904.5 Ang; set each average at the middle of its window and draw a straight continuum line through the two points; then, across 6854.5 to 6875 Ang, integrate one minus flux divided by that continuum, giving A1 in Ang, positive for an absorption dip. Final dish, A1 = 1.3 Ang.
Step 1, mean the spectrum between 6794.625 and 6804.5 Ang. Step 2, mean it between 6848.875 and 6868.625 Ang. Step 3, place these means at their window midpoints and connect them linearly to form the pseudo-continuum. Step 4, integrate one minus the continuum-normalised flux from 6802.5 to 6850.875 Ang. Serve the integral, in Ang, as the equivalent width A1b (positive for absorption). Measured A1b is 0.2 Ang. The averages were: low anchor 20.6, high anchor 20.4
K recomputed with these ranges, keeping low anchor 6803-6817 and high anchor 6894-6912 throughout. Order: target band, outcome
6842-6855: 1.0 Ang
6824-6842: -0.4 Ang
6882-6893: -0.7 Ang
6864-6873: 0.3 Ang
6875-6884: 0.2 Ang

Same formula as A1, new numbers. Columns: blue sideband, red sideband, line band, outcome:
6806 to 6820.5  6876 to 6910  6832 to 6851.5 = 0.8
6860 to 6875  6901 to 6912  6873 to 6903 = 0.3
